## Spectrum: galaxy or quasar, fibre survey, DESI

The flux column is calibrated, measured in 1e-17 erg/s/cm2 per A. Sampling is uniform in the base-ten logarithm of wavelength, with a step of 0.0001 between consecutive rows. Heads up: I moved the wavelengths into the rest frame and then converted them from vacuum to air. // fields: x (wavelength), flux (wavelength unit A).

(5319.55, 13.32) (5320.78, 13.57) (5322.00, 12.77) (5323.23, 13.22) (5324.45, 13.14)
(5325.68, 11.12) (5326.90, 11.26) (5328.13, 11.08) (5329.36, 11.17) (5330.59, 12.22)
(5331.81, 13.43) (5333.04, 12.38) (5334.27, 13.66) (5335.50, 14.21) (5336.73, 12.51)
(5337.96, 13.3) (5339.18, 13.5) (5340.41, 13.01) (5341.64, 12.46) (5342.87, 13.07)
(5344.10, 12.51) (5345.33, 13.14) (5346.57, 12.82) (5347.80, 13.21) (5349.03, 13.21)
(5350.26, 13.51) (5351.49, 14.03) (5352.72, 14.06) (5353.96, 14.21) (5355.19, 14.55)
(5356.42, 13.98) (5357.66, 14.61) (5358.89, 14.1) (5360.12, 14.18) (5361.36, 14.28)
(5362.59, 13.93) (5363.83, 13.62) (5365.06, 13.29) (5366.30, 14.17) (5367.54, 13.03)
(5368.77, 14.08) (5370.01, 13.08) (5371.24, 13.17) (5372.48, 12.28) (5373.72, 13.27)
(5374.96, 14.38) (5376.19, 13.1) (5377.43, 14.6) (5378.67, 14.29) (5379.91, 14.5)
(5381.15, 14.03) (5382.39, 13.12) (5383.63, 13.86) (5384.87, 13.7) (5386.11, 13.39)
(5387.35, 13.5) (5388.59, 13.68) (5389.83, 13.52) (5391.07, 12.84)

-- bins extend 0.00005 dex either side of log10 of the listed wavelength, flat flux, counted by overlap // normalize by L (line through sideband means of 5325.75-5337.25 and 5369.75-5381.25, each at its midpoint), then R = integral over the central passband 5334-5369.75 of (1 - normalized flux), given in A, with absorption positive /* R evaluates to -1.7 A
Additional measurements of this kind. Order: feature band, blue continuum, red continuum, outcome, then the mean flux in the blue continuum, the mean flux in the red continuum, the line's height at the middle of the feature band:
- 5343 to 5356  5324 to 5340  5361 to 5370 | -0.4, 12.5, 13.7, 13.1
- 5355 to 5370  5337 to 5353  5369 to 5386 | -0.6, 13.2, 13.6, 13.4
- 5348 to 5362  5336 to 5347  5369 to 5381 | -0.9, 12.9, 13.7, 13.2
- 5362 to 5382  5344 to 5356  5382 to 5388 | -0.2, 13.6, 13.5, 13.5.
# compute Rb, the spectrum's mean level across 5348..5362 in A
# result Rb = 14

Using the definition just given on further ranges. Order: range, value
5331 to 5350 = 13.1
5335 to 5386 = 13.6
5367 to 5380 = 13.6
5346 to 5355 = 13.6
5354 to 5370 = 14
